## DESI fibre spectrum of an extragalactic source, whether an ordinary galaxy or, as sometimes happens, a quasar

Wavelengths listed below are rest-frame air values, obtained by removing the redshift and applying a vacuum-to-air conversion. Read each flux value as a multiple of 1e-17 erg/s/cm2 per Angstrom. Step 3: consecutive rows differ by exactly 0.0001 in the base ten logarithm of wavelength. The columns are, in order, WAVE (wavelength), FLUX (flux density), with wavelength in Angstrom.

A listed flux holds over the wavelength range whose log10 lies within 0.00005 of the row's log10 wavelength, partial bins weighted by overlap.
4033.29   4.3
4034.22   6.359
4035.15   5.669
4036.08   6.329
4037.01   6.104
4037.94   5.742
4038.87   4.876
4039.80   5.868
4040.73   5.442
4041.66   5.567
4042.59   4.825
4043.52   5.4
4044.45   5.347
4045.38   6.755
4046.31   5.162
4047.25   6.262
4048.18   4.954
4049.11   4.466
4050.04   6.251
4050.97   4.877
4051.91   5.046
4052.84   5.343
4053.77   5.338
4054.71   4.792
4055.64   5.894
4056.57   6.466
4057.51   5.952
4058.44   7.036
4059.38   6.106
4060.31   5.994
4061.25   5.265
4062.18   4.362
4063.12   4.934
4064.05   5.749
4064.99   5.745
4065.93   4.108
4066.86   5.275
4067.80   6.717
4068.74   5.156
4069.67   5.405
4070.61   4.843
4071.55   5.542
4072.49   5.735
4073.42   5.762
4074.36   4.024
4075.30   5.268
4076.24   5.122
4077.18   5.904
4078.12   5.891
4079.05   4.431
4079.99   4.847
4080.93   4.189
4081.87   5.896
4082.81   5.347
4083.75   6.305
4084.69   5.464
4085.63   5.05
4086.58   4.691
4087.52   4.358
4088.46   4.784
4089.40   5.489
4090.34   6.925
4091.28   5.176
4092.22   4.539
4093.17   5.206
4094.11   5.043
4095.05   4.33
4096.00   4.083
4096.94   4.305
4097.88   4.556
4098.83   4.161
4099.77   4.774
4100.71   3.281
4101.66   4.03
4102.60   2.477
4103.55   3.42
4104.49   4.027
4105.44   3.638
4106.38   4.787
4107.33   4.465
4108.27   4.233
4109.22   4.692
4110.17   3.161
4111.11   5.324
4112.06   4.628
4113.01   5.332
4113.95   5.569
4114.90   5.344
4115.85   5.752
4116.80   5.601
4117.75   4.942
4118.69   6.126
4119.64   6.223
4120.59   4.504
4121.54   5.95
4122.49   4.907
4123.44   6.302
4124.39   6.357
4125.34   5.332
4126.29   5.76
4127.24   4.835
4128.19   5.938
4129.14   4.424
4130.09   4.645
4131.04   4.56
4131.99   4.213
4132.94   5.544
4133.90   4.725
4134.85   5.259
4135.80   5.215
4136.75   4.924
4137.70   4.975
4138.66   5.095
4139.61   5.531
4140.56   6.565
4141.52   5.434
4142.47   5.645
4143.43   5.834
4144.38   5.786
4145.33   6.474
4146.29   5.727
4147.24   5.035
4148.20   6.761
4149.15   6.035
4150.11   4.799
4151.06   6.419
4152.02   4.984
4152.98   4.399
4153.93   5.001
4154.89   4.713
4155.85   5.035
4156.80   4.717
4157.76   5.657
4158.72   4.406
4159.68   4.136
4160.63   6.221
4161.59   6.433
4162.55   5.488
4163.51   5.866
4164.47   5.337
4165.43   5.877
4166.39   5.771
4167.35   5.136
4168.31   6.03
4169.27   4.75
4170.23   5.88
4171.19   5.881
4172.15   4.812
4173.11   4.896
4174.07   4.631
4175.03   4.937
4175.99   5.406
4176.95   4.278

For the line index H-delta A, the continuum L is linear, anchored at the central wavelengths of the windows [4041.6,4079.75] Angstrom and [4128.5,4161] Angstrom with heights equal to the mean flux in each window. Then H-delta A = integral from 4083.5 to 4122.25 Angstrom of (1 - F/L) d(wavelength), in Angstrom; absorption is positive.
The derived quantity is 4.0 Angstrom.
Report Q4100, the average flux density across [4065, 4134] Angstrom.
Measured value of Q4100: 4.99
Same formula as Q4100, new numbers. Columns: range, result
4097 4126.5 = 4.81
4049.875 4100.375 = 5.24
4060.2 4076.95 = 5.27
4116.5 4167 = 5.4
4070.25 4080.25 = 5.23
